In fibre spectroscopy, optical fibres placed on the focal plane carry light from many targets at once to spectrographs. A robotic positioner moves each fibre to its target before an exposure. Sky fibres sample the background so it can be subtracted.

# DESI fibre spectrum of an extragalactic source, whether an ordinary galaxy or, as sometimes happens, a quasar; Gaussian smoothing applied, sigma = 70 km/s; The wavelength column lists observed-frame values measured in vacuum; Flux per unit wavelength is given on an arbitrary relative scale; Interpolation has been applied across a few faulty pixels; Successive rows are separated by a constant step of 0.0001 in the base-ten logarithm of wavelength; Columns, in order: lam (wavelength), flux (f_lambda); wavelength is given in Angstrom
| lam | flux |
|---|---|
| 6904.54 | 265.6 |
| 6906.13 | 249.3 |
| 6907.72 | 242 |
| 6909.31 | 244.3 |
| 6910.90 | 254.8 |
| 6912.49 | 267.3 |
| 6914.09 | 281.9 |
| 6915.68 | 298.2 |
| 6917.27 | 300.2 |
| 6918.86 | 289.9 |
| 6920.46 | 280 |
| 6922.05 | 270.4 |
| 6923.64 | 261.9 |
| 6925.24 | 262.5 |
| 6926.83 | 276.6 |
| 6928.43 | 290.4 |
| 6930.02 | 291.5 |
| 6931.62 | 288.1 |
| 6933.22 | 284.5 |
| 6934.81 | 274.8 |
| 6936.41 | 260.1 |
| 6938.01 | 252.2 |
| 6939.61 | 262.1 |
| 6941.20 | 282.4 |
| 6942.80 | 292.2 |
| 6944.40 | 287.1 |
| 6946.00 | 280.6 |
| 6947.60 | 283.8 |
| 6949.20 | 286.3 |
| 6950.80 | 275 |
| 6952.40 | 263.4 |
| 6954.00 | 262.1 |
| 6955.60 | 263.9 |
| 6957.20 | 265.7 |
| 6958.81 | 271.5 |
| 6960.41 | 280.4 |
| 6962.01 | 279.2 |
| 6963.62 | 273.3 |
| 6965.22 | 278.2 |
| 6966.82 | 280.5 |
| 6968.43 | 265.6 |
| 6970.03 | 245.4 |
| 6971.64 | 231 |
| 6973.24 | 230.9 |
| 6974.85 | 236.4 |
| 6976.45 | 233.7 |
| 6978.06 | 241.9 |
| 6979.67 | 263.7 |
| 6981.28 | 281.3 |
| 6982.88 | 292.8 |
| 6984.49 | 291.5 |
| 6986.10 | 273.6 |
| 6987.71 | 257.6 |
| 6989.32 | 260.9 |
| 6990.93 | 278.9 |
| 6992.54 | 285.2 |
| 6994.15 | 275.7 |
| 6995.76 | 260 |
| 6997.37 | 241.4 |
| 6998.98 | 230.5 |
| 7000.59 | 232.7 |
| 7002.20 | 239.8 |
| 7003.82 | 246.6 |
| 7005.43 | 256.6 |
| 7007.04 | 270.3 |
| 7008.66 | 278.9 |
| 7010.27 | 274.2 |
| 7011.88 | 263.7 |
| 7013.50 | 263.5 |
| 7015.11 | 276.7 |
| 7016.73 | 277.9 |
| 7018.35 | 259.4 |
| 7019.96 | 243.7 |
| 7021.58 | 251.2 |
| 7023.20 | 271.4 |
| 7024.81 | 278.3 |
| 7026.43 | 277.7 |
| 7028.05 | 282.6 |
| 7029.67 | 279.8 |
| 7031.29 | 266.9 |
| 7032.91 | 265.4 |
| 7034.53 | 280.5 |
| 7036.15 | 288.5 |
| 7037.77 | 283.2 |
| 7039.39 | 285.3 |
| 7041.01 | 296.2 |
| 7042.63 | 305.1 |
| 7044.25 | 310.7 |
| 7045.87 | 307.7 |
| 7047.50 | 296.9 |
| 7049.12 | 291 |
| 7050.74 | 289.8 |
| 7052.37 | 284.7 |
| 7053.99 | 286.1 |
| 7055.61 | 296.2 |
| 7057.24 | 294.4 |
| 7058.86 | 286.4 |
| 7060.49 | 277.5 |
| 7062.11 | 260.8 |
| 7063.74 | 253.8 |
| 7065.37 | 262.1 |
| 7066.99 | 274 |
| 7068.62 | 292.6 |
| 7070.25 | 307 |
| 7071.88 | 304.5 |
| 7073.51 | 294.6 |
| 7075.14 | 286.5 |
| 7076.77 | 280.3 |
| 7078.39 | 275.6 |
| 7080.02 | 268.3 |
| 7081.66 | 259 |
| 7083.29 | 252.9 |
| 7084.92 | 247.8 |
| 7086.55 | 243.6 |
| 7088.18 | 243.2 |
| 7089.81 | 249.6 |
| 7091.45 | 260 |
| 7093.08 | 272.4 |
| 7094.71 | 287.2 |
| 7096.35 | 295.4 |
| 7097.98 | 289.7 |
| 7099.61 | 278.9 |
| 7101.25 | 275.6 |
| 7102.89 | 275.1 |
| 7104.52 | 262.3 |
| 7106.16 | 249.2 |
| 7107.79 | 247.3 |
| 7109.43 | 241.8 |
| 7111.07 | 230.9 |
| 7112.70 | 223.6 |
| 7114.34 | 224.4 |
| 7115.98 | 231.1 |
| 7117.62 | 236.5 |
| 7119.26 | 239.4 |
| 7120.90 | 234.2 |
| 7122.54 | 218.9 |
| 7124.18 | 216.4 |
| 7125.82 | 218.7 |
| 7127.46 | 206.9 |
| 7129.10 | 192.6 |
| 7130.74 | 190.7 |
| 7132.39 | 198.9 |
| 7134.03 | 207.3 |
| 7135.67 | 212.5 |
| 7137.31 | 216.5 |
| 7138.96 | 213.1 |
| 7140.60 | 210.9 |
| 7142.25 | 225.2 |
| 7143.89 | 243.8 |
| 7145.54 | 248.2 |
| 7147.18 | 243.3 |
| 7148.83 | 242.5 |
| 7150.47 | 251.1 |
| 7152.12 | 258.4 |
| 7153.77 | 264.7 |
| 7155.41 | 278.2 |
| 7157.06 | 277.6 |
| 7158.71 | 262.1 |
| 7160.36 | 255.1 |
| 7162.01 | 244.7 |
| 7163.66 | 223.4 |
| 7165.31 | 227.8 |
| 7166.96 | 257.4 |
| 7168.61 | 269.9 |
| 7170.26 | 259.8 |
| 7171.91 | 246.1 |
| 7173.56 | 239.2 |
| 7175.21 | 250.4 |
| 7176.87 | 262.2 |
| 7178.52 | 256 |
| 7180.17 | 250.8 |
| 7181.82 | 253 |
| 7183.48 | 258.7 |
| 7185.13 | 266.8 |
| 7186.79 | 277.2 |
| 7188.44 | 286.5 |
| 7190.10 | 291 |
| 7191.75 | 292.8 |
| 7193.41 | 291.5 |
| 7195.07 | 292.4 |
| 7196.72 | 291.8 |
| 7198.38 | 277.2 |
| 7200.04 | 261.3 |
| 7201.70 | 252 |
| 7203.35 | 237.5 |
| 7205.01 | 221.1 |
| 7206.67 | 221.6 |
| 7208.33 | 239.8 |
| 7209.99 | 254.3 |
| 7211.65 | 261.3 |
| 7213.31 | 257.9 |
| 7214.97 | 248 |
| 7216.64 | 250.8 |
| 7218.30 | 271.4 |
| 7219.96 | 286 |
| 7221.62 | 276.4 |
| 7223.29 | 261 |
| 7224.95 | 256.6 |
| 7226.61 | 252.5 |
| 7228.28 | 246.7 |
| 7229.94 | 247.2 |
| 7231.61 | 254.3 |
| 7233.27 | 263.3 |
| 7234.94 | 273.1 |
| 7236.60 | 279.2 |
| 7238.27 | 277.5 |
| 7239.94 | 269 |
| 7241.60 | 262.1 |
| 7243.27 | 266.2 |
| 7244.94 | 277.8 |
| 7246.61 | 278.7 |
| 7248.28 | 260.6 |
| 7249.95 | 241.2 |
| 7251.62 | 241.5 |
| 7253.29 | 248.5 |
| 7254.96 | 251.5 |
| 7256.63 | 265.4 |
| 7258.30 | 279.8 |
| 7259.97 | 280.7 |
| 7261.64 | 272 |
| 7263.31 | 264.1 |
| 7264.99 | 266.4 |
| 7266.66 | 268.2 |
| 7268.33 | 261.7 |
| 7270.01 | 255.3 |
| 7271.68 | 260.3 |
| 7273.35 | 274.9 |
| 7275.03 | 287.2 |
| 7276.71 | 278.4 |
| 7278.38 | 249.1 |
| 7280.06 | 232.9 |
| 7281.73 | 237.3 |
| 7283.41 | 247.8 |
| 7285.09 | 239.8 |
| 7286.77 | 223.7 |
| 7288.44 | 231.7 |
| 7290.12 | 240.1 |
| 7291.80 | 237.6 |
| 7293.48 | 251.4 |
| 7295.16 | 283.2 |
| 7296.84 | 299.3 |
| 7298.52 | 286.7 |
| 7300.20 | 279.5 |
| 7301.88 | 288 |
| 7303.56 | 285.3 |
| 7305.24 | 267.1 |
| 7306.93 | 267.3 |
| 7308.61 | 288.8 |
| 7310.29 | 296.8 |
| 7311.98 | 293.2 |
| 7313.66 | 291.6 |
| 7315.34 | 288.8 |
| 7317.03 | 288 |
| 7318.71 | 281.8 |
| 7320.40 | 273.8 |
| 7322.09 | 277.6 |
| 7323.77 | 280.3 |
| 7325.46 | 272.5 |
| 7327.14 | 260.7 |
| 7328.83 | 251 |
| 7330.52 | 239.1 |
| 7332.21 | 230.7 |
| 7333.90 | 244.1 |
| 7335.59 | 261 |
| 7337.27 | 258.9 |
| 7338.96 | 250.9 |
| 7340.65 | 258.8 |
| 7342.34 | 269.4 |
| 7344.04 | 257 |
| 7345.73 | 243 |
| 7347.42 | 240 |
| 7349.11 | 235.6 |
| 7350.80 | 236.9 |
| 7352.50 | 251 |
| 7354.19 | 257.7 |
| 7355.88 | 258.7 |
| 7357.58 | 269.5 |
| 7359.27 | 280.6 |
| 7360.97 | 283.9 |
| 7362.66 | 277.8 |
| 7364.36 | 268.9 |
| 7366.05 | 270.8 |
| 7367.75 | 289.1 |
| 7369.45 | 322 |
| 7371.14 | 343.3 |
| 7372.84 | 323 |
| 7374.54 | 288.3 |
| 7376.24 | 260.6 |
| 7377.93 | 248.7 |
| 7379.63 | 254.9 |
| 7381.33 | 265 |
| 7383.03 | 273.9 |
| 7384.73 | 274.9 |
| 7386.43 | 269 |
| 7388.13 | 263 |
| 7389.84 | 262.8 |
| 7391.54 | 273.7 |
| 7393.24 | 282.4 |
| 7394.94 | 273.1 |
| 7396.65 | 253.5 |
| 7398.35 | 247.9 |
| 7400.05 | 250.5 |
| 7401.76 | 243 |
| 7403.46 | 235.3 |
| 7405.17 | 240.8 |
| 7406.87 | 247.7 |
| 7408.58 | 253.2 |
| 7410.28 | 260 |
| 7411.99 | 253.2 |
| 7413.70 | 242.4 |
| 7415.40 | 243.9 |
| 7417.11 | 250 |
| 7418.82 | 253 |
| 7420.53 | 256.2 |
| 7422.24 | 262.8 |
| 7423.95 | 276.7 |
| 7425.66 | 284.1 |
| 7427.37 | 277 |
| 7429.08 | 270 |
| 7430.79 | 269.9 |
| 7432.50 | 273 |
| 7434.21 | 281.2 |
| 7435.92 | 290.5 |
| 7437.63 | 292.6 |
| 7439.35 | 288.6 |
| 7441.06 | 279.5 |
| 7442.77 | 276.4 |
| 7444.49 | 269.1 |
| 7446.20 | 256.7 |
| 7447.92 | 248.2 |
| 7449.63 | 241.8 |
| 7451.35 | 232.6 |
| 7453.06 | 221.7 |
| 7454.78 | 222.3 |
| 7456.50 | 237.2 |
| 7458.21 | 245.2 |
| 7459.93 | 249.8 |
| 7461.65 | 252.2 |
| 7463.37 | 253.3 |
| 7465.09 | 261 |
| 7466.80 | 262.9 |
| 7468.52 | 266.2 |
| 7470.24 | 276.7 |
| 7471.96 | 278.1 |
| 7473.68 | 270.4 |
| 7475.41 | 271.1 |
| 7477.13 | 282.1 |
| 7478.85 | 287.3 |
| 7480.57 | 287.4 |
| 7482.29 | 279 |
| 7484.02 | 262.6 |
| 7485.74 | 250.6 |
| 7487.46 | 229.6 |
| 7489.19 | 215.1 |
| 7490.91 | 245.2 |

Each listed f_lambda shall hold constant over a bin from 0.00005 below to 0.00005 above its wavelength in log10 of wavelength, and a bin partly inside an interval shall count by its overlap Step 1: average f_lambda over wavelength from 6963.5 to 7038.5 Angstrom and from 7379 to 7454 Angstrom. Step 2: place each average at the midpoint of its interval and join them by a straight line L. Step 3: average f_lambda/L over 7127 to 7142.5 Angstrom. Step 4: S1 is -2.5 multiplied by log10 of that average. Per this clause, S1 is 0.26 mag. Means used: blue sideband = 264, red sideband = 262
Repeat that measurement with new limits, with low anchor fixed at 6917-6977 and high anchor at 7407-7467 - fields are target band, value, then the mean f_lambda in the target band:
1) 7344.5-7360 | 0.04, 253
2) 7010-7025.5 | 0.01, 266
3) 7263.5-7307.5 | 0.01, 262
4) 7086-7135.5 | 0.11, 241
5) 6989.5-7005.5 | 0.06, 255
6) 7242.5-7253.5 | 0.02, 260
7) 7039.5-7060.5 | -0.10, 294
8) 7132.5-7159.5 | 0.11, 240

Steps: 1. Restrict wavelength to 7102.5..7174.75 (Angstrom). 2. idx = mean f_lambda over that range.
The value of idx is 237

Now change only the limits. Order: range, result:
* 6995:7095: 273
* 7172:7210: 262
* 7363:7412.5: 269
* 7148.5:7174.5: 254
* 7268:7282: 261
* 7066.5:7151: 248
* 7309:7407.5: 267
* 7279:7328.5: 268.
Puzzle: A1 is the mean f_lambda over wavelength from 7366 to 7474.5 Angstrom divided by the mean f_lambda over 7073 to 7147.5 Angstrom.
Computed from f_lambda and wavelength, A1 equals 1.09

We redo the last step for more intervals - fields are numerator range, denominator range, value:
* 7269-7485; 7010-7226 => 1.02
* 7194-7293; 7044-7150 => 1.01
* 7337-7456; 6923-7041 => 0.98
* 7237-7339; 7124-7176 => 1.12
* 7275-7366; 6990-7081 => 0.95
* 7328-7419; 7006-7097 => 0.95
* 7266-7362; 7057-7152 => 1.05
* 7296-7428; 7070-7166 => 1.08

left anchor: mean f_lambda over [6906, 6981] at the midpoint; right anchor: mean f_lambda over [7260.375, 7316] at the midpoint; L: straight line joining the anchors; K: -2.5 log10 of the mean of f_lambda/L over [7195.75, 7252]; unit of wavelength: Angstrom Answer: 0.03 mag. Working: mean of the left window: 269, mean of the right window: 267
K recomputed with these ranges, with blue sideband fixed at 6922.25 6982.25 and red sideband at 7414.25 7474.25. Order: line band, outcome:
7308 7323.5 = -0.09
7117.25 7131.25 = 0.22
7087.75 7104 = -0.03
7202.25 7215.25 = 0.10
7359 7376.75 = -0.12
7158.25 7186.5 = 0.06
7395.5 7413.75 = 0.06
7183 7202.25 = -0.05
